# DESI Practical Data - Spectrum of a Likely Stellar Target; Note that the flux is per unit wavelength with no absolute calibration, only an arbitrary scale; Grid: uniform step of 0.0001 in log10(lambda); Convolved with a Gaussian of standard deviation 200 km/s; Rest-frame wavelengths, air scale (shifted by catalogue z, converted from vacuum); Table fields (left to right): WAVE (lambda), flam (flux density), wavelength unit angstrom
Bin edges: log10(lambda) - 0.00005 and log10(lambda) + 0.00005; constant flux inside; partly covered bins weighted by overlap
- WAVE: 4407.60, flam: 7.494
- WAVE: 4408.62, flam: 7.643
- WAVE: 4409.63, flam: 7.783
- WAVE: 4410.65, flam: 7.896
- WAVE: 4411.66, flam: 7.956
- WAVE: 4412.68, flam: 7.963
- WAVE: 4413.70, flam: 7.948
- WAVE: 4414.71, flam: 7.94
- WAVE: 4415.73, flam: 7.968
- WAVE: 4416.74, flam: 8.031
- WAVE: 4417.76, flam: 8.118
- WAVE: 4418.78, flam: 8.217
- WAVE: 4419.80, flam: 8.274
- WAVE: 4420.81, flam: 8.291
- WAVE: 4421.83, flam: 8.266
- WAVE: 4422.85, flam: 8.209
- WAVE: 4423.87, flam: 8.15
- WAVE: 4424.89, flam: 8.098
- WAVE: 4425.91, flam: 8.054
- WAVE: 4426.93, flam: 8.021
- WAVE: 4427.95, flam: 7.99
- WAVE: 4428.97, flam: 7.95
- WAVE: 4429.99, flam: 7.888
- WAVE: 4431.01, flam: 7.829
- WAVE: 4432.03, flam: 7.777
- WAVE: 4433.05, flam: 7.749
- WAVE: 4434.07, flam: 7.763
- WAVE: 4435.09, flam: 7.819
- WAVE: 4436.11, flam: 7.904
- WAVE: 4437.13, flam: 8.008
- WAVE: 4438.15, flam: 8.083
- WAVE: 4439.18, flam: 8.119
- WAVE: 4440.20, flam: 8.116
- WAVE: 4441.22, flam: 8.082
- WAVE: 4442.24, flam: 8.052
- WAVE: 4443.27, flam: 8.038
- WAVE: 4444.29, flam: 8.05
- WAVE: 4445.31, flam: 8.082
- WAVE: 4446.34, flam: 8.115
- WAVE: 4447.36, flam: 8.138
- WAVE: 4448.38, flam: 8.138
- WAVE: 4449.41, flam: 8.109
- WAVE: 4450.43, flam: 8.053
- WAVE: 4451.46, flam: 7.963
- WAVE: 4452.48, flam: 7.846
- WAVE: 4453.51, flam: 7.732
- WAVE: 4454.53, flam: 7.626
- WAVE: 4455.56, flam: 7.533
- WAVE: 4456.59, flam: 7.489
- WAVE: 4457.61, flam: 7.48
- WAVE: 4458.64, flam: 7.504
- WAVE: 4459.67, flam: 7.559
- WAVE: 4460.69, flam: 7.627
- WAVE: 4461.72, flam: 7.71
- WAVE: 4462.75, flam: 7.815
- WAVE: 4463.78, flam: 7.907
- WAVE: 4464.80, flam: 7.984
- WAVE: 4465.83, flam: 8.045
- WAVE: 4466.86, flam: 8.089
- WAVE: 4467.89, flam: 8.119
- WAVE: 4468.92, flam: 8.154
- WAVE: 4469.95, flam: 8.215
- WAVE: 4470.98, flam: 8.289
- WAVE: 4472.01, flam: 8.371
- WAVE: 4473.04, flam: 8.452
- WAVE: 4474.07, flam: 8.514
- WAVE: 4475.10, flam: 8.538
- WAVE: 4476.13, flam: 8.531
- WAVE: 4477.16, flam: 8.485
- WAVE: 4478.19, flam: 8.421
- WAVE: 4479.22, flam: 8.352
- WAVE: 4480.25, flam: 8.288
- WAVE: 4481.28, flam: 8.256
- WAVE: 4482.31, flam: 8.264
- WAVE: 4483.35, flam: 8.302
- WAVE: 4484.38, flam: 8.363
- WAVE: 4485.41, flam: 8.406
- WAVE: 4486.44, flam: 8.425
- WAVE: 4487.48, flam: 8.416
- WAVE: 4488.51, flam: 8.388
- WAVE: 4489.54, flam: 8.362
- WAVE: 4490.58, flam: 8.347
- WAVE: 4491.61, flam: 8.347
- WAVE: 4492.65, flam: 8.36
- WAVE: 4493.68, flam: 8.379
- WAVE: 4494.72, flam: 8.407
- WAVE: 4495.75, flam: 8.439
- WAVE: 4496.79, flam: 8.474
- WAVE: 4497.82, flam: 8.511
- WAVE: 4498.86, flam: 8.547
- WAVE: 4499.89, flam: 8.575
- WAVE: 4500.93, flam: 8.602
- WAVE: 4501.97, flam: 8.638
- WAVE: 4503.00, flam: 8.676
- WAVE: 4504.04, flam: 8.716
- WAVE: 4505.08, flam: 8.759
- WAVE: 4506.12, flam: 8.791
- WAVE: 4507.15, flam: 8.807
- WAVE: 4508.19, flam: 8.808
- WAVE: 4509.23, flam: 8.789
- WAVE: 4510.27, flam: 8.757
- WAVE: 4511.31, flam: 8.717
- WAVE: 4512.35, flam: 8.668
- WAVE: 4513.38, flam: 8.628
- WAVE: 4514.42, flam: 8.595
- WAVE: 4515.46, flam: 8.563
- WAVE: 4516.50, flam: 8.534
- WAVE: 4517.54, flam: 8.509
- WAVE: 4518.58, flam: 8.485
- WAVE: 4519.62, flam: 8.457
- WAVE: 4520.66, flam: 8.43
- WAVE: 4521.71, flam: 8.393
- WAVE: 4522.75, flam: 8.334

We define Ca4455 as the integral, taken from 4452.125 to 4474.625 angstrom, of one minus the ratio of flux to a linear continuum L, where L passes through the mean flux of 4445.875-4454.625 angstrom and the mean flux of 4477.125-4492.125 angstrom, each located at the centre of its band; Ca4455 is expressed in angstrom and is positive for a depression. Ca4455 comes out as 0.6 angstrom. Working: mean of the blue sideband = 7.99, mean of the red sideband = 8.36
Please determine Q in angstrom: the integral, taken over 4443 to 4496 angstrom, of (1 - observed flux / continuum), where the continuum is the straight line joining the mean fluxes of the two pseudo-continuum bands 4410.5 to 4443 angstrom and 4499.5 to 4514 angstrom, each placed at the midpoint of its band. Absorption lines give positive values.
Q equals 1.63 angstrom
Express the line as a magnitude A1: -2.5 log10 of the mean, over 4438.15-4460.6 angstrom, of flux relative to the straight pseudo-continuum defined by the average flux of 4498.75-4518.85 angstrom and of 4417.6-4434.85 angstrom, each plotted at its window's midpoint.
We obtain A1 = 0.042 mag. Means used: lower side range 8.03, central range 7.9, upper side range 8.66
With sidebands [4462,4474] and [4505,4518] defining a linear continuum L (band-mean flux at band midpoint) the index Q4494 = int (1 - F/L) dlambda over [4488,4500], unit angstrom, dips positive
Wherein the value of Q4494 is 0.1 angstrom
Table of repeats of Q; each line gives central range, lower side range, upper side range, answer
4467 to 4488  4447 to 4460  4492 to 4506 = -0.4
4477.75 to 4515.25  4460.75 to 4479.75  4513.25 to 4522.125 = -0.7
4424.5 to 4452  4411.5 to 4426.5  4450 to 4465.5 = -0.3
